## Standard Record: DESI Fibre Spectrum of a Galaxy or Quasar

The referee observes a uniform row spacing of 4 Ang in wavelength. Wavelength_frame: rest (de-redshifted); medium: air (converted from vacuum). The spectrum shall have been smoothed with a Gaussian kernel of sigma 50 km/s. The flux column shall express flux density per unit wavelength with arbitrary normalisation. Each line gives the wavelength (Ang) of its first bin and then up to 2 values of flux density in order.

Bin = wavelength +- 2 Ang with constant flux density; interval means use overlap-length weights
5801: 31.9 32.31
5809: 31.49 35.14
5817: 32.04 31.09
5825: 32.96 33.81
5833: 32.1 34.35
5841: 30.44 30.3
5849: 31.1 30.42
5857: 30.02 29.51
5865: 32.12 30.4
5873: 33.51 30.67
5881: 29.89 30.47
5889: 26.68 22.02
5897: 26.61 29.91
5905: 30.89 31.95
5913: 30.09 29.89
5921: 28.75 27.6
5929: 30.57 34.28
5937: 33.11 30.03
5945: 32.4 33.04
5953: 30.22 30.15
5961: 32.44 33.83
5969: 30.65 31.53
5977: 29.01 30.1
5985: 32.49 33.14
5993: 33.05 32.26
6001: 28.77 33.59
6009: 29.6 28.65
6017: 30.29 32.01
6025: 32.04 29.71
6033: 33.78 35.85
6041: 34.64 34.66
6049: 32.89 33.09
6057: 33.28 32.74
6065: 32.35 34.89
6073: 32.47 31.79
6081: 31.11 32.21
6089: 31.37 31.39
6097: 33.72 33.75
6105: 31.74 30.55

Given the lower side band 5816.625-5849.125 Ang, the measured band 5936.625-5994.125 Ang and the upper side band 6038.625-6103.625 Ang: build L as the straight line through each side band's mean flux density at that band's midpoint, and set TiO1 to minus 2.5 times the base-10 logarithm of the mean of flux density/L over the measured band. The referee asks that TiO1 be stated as 0.03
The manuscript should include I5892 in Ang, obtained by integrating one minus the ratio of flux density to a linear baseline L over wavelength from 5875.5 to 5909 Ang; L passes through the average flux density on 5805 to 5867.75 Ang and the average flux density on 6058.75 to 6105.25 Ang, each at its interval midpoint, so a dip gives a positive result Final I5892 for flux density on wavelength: 3.54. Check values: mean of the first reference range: 31.8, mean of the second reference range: 32.5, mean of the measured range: 28.6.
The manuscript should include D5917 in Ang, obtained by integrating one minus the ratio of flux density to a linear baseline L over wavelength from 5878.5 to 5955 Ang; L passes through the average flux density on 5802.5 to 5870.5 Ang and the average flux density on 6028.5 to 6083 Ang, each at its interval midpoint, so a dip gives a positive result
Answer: 5.60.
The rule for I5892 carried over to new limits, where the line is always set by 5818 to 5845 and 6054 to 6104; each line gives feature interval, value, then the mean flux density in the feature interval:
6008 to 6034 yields 1.37 Ang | 30.8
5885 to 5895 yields 2.10 Ang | 25.6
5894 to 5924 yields 2.76 Ang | 29.4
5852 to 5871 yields 1.07 Ang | 30.5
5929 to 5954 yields 0.22 Ang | 32.1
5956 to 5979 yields 0.80 Ang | 31.3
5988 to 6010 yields 0.49 Ang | 31.8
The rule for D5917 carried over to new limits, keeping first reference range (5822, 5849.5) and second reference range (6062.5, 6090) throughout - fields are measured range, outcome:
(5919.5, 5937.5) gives 0.8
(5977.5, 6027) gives 1.6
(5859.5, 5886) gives 1.0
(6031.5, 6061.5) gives -1.5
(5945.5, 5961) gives 0.4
